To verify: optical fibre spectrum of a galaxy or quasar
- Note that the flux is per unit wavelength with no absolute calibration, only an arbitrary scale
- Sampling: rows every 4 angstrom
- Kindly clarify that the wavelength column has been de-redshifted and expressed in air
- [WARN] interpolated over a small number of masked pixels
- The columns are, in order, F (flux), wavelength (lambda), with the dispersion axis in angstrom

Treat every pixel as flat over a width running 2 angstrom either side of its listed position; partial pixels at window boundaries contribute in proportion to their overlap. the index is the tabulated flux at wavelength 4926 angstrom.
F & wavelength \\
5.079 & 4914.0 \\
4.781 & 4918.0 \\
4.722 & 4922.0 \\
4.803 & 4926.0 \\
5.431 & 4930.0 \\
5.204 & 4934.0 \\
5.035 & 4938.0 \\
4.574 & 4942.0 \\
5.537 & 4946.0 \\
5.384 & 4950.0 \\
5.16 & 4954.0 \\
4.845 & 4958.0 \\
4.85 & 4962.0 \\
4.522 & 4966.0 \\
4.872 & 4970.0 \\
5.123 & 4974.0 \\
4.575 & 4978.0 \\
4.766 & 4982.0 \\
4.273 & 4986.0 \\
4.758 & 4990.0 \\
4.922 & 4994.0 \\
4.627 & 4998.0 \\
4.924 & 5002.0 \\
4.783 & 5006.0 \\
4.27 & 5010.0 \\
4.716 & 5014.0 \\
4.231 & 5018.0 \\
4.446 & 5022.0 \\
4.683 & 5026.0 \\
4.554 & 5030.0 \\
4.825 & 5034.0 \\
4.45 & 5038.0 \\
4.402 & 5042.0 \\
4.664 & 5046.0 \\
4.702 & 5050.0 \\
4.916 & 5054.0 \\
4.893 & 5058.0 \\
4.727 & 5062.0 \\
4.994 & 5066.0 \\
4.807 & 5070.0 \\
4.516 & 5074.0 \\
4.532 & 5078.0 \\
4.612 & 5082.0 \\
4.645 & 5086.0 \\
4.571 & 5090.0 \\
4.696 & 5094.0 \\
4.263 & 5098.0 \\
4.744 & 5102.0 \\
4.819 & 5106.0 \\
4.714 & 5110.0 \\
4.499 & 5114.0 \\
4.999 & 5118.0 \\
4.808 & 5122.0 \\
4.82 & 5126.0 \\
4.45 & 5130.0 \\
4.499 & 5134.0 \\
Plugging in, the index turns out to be 4.803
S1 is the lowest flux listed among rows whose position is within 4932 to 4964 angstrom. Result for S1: 4.574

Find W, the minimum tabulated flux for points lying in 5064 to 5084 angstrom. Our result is 4.516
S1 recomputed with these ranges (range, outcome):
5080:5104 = 4.263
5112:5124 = 4.499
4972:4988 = 4.273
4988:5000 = 4.627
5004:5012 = 4.27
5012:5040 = 4.231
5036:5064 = 4.402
